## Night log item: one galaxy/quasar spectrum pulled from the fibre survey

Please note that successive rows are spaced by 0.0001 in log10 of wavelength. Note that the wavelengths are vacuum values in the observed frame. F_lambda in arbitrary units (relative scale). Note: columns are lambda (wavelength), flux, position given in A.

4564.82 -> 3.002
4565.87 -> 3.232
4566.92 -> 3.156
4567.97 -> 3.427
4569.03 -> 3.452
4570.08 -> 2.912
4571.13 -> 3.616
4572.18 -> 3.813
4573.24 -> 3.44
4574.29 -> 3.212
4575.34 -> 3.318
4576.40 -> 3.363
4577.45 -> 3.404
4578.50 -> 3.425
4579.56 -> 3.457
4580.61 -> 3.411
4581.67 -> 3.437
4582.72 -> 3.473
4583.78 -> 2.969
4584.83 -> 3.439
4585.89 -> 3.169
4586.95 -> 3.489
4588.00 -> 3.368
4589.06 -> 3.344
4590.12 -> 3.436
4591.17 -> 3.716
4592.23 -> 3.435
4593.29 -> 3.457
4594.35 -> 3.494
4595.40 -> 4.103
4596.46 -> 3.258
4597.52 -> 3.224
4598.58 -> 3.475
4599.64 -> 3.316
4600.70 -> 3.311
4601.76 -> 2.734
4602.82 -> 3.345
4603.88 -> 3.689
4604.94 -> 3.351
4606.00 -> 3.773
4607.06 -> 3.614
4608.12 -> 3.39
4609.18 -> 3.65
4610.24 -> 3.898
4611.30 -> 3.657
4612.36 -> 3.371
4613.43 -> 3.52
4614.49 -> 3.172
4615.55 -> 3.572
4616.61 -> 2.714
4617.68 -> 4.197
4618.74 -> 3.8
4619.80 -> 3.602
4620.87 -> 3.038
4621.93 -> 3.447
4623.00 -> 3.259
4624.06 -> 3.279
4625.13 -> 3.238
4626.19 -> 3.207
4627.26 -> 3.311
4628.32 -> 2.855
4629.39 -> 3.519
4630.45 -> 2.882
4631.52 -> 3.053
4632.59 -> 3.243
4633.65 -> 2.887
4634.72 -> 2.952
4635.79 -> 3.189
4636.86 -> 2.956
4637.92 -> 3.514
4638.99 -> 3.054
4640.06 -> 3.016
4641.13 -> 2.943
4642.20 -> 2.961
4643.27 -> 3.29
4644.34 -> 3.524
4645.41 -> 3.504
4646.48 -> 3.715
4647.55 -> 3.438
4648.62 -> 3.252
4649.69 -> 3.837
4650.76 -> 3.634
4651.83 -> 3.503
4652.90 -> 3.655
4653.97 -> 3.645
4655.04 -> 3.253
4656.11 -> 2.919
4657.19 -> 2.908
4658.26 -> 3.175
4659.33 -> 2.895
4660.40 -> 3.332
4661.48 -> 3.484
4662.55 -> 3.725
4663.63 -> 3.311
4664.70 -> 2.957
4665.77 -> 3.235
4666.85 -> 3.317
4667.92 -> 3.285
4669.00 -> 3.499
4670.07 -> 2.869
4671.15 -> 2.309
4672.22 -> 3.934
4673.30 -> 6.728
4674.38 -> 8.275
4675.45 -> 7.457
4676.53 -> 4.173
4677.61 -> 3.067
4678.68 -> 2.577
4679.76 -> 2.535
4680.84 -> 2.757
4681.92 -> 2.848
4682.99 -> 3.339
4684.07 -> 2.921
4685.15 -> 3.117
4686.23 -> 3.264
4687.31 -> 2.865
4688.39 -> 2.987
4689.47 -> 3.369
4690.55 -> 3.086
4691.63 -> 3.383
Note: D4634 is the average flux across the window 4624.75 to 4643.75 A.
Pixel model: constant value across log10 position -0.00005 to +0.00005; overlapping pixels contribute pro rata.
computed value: 3.11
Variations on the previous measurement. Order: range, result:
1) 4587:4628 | 3.44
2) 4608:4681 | 3.47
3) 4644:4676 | 3.76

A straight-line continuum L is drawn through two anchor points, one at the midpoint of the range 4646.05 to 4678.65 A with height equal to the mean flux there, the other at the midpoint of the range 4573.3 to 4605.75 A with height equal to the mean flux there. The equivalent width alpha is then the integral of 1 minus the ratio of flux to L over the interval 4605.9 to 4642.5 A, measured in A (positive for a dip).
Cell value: 2.6 A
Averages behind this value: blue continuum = 3.39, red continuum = 3.74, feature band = 3.3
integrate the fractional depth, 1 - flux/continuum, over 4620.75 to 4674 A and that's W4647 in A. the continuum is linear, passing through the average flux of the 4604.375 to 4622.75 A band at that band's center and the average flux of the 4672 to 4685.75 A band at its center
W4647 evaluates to 6.9 A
